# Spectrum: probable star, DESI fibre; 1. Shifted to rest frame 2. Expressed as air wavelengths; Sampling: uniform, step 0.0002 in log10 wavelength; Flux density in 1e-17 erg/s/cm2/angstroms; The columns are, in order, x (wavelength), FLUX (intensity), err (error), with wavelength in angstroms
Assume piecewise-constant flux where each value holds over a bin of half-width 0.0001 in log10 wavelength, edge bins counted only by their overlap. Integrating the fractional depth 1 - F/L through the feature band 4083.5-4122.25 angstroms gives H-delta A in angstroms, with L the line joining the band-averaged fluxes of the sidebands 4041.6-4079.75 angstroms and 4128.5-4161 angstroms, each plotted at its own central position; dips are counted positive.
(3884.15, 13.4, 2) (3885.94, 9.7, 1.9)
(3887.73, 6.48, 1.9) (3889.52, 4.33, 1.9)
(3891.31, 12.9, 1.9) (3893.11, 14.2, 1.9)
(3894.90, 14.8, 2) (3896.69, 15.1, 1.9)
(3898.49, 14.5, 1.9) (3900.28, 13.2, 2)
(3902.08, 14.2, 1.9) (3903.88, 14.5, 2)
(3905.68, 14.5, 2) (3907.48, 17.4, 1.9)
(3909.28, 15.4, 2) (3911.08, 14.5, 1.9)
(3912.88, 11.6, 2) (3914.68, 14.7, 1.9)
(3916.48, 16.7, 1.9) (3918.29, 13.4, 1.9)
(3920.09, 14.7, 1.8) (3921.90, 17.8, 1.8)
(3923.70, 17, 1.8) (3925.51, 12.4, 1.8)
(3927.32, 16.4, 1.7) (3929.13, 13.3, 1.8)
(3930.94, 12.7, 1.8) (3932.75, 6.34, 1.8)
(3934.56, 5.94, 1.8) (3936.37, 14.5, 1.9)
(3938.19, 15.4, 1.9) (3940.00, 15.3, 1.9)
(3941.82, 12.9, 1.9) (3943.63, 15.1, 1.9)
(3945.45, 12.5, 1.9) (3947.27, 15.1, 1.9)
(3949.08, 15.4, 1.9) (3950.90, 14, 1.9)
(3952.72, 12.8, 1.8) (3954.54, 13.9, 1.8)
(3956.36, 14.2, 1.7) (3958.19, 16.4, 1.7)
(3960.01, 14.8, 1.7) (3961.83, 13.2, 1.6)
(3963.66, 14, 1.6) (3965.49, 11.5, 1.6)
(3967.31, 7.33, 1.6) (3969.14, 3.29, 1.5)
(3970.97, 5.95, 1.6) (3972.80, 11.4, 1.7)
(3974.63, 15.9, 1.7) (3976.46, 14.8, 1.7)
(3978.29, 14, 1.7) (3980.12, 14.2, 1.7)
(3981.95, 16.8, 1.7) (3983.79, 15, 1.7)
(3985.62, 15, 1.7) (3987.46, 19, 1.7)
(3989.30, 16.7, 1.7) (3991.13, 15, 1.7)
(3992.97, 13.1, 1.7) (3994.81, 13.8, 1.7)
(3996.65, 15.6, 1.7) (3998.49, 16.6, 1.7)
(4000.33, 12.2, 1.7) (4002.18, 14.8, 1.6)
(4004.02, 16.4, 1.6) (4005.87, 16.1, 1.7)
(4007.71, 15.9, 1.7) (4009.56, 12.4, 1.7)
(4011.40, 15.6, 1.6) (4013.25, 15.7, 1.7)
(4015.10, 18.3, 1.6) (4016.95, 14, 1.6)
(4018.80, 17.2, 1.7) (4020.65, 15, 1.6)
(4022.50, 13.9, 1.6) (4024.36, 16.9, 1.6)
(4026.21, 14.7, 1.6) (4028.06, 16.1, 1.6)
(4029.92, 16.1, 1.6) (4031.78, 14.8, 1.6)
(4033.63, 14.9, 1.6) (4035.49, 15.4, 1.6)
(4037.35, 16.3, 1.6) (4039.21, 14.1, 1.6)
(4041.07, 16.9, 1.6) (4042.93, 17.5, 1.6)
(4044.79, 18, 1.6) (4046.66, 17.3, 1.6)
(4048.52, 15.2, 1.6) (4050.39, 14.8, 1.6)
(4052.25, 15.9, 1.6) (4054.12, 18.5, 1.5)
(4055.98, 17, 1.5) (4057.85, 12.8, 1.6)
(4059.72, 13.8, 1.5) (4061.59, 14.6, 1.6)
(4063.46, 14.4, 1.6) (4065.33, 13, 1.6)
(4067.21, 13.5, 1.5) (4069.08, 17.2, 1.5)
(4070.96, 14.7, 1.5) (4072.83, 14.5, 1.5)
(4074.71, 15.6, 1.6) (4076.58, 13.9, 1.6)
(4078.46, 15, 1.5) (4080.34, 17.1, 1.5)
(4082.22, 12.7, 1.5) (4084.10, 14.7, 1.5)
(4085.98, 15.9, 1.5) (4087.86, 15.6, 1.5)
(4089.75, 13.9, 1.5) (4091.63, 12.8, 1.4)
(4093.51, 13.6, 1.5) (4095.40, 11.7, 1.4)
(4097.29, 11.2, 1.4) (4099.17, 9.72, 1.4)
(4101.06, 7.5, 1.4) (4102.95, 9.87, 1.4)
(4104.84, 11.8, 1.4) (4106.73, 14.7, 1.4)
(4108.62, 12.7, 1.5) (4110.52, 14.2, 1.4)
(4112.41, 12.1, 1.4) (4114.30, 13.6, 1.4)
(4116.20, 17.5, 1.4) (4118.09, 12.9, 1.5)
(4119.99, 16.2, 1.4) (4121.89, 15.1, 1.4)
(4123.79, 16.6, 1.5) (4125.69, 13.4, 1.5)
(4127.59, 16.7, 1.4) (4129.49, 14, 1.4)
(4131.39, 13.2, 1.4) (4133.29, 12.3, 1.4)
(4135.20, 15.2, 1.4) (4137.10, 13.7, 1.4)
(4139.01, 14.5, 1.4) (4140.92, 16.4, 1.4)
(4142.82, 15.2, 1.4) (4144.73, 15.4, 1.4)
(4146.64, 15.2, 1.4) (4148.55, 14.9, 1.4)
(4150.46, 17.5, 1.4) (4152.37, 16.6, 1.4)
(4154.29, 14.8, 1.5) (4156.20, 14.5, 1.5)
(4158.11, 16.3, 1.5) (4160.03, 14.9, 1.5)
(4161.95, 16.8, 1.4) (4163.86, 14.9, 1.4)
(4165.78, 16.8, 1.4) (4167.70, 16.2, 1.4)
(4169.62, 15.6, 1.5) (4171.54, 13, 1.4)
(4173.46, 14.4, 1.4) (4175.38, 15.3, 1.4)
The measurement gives 5.2 angstroms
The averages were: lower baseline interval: 15.4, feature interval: 13.2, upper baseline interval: 15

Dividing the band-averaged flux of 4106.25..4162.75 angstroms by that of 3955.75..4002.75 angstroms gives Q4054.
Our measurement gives 1.1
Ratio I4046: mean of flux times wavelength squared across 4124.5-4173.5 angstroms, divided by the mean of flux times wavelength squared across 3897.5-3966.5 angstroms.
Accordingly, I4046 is 1.20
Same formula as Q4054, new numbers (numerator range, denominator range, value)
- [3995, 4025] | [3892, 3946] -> 1.09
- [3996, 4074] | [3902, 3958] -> 1.10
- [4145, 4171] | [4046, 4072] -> 1.04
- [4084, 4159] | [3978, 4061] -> 0.91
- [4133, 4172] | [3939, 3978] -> 1.19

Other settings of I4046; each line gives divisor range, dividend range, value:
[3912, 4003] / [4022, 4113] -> 1.12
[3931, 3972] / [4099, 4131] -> 1.20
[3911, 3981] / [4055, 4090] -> 1.19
